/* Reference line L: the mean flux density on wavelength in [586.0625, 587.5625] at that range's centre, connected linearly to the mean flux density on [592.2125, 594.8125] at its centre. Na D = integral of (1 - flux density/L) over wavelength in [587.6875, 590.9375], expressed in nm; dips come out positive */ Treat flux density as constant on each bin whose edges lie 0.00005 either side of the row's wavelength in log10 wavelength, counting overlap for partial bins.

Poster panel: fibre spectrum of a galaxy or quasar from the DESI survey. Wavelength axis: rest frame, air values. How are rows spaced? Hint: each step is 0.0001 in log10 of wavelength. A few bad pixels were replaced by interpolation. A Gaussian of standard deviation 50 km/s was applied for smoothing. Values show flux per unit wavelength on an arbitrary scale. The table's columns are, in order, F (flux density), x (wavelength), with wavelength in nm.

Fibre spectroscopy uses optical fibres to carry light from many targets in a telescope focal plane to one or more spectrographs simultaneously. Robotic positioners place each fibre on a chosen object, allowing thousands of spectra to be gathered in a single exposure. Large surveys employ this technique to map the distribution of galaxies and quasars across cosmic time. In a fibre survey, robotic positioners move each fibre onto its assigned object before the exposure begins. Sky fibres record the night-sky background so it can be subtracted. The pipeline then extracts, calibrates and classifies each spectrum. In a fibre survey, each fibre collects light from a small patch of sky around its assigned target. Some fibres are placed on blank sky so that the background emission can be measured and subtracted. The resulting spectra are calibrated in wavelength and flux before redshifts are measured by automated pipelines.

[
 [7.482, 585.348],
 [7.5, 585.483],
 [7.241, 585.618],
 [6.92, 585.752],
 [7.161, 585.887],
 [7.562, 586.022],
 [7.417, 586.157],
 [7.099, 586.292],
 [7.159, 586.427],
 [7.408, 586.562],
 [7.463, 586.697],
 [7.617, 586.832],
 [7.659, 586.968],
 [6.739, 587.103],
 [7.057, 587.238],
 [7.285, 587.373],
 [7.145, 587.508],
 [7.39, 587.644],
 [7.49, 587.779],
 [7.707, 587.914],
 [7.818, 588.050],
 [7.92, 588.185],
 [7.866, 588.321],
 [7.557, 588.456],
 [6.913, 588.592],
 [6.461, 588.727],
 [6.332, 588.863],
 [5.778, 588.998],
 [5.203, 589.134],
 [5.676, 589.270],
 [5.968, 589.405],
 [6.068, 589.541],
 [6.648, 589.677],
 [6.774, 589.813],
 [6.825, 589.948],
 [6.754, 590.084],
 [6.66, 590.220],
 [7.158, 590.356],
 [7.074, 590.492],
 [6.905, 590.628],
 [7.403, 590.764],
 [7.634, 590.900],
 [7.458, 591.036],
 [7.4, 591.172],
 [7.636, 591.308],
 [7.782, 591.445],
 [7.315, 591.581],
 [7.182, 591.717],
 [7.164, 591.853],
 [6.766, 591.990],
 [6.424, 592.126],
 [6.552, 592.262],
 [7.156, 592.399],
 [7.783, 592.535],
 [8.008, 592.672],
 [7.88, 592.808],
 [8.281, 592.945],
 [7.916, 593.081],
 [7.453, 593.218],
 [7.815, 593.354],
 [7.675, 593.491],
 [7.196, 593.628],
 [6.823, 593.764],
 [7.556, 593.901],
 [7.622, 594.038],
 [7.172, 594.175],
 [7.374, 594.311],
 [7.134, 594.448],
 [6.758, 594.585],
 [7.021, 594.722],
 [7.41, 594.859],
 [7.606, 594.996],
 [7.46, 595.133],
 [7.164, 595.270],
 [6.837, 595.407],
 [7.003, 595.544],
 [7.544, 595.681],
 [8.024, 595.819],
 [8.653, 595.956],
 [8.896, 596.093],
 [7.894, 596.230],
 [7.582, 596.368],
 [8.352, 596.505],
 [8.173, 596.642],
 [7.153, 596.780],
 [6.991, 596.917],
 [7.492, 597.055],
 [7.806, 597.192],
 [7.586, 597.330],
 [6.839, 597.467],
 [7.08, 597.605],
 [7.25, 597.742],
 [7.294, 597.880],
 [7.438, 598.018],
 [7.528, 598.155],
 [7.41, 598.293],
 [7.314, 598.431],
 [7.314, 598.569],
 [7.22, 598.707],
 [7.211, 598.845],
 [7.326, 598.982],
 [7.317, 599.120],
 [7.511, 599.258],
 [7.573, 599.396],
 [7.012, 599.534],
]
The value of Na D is 0.22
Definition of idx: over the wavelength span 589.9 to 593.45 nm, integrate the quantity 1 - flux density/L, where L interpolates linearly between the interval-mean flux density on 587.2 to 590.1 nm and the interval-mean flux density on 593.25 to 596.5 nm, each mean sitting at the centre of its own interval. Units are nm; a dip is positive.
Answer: -0.079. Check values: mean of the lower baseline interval 6.85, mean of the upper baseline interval 7.51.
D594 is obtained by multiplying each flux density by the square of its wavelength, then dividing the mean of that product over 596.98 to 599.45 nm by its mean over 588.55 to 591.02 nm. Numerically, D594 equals 1.15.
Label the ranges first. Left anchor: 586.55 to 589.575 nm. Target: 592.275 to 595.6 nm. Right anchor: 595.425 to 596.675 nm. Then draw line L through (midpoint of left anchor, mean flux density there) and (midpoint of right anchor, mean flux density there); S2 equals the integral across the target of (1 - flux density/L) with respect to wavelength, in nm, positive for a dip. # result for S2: 0.13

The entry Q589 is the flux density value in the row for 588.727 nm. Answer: 6.461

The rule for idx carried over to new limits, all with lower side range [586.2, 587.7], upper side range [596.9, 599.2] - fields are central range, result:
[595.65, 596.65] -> -0.12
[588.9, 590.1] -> 0.18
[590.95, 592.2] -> 0.01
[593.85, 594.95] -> 0.01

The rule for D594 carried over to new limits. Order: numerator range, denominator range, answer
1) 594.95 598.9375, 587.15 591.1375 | 1.11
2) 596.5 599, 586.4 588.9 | 1.04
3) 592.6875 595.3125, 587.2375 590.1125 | 1.11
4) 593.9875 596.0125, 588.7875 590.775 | 1.16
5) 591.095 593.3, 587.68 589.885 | 1.11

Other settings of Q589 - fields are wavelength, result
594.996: 7.606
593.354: 7.815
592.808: 7.88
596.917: 6.991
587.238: 7.057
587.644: 7.39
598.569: 7.314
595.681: 7.544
